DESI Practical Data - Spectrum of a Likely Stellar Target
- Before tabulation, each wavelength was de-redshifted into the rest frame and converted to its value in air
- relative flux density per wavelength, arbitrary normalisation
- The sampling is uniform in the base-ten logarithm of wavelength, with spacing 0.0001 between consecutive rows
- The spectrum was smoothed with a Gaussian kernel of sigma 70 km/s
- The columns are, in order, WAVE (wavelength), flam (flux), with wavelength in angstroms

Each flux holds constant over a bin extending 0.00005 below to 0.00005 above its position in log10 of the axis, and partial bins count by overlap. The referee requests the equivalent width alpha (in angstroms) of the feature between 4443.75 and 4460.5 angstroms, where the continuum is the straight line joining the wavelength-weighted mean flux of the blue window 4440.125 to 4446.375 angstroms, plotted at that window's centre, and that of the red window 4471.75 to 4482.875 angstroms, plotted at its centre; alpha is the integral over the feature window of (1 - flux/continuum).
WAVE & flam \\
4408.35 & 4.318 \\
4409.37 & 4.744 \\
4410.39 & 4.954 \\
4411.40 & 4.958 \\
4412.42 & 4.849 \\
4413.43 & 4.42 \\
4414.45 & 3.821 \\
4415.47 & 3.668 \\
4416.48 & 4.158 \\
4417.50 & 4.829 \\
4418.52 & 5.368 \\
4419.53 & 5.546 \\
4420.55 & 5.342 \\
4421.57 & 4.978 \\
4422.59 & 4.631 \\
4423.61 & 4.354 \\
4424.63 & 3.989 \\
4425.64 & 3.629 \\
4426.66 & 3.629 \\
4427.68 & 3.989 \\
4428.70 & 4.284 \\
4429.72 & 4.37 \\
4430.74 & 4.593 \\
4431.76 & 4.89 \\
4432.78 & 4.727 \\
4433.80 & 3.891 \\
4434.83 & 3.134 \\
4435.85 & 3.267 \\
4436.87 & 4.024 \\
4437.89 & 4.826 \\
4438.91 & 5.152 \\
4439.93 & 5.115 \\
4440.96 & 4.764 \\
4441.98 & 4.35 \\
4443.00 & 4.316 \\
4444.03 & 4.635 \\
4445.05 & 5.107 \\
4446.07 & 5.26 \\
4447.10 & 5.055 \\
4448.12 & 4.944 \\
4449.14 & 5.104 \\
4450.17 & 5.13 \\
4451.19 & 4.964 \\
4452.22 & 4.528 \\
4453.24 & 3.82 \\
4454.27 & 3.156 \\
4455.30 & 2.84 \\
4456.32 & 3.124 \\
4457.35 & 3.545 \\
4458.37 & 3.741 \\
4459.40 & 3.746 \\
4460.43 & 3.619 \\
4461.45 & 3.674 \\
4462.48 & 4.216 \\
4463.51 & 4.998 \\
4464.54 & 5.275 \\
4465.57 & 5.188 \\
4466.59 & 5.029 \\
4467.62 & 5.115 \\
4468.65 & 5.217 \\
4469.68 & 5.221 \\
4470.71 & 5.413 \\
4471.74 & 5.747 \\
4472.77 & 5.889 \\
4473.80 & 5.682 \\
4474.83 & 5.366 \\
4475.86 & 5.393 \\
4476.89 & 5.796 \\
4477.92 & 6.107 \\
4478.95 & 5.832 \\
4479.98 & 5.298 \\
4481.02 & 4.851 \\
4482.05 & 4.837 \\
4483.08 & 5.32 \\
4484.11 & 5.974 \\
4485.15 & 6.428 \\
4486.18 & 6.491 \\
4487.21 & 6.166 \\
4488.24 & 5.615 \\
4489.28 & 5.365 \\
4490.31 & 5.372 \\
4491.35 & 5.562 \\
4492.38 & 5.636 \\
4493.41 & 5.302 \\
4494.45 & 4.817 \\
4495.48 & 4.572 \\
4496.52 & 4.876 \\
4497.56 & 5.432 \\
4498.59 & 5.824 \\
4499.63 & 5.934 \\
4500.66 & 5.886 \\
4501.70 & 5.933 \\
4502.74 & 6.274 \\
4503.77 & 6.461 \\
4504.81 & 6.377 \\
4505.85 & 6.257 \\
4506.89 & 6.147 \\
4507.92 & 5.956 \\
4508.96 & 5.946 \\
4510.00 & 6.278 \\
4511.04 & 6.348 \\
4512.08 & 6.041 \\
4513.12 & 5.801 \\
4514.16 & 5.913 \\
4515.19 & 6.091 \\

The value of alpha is 2.2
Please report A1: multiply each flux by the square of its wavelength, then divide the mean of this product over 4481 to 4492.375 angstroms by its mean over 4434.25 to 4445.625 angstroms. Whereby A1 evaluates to 1.31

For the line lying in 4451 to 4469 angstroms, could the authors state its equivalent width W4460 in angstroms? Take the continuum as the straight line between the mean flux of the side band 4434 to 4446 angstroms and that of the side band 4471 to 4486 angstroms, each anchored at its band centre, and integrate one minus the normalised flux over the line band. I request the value 3.1 angstroms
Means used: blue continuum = 4.44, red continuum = 5.62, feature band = 4.19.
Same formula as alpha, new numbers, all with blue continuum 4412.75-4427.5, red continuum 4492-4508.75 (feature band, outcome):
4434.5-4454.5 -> 1.1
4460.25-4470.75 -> 0.7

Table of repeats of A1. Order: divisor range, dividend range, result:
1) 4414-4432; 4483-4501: 1.30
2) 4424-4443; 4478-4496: 1.32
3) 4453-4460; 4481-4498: 1.63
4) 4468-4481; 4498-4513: 1.12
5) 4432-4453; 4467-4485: 1.21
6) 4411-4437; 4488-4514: 1.37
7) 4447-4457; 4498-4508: 1.48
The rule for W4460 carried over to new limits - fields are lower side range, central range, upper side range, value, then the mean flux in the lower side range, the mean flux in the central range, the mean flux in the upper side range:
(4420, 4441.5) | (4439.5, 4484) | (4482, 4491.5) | 2.85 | 4.36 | 4.81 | 5.76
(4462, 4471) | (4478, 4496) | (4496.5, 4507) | 0.27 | 5.07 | 5.51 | 5.99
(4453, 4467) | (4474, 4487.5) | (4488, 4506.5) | -2.10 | 3.99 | 5.67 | 5.64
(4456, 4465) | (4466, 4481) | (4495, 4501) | -3.32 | 4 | 5.48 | 5.41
